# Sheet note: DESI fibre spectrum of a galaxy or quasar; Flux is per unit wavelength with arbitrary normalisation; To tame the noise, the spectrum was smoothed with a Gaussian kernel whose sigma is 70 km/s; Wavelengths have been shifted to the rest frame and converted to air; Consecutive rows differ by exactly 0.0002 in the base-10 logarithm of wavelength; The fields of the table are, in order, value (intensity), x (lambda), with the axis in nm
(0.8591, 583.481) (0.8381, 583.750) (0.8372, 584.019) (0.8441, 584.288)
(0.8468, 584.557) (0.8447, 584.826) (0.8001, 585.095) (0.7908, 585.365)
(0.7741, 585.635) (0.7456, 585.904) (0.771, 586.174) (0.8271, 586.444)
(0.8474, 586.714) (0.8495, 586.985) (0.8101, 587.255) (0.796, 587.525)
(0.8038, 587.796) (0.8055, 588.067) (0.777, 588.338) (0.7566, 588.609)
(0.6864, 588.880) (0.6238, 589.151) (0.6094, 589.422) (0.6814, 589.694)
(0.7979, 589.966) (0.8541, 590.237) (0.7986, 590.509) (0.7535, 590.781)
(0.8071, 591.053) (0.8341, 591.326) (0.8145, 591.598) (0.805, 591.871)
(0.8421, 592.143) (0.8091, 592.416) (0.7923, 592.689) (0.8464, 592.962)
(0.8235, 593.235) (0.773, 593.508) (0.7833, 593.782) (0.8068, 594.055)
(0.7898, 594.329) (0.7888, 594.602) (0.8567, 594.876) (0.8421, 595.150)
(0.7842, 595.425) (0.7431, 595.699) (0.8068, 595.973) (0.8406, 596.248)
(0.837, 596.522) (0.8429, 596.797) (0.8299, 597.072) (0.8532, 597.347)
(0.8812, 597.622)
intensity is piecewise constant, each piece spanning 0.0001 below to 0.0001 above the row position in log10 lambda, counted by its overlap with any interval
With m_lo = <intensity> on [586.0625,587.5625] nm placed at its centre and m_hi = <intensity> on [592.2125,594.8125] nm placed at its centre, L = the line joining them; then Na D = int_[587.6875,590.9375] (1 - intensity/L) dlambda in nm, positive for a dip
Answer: 0.27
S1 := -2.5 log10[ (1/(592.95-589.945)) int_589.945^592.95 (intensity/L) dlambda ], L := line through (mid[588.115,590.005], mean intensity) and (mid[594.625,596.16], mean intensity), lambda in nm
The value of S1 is -0.10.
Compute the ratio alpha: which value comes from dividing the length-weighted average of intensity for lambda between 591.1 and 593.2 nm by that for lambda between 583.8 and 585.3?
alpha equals 0.98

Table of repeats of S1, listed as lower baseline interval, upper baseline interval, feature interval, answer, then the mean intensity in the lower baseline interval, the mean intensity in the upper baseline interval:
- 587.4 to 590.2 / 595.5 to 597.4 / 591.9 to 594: -0.04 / 0.738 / 0.82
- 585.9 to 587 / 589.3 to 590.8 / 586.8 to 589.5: 0.04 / 0.811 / 0.75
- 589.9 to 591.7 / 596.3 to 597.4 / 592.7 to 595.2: 0.02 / 0.809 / 0.84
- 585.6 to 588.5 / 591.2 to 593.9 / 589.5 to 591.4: 0.04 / 0.801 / 0.812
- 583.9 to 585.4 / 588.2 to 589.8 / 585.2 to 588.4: -0.06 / 0.83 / 0.689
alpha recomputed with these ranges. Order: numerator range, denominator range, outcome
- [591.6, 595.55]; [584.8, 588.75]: 1.01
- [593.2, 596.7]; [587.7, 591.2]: 1.07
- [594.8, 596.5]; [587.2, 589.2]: 1.07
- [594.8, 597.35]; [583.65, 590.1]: 1.05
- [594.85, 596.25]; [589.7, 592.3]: 1.00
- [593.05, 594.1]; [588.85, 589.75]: 1.24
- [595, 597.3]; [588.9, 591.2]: 1.11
